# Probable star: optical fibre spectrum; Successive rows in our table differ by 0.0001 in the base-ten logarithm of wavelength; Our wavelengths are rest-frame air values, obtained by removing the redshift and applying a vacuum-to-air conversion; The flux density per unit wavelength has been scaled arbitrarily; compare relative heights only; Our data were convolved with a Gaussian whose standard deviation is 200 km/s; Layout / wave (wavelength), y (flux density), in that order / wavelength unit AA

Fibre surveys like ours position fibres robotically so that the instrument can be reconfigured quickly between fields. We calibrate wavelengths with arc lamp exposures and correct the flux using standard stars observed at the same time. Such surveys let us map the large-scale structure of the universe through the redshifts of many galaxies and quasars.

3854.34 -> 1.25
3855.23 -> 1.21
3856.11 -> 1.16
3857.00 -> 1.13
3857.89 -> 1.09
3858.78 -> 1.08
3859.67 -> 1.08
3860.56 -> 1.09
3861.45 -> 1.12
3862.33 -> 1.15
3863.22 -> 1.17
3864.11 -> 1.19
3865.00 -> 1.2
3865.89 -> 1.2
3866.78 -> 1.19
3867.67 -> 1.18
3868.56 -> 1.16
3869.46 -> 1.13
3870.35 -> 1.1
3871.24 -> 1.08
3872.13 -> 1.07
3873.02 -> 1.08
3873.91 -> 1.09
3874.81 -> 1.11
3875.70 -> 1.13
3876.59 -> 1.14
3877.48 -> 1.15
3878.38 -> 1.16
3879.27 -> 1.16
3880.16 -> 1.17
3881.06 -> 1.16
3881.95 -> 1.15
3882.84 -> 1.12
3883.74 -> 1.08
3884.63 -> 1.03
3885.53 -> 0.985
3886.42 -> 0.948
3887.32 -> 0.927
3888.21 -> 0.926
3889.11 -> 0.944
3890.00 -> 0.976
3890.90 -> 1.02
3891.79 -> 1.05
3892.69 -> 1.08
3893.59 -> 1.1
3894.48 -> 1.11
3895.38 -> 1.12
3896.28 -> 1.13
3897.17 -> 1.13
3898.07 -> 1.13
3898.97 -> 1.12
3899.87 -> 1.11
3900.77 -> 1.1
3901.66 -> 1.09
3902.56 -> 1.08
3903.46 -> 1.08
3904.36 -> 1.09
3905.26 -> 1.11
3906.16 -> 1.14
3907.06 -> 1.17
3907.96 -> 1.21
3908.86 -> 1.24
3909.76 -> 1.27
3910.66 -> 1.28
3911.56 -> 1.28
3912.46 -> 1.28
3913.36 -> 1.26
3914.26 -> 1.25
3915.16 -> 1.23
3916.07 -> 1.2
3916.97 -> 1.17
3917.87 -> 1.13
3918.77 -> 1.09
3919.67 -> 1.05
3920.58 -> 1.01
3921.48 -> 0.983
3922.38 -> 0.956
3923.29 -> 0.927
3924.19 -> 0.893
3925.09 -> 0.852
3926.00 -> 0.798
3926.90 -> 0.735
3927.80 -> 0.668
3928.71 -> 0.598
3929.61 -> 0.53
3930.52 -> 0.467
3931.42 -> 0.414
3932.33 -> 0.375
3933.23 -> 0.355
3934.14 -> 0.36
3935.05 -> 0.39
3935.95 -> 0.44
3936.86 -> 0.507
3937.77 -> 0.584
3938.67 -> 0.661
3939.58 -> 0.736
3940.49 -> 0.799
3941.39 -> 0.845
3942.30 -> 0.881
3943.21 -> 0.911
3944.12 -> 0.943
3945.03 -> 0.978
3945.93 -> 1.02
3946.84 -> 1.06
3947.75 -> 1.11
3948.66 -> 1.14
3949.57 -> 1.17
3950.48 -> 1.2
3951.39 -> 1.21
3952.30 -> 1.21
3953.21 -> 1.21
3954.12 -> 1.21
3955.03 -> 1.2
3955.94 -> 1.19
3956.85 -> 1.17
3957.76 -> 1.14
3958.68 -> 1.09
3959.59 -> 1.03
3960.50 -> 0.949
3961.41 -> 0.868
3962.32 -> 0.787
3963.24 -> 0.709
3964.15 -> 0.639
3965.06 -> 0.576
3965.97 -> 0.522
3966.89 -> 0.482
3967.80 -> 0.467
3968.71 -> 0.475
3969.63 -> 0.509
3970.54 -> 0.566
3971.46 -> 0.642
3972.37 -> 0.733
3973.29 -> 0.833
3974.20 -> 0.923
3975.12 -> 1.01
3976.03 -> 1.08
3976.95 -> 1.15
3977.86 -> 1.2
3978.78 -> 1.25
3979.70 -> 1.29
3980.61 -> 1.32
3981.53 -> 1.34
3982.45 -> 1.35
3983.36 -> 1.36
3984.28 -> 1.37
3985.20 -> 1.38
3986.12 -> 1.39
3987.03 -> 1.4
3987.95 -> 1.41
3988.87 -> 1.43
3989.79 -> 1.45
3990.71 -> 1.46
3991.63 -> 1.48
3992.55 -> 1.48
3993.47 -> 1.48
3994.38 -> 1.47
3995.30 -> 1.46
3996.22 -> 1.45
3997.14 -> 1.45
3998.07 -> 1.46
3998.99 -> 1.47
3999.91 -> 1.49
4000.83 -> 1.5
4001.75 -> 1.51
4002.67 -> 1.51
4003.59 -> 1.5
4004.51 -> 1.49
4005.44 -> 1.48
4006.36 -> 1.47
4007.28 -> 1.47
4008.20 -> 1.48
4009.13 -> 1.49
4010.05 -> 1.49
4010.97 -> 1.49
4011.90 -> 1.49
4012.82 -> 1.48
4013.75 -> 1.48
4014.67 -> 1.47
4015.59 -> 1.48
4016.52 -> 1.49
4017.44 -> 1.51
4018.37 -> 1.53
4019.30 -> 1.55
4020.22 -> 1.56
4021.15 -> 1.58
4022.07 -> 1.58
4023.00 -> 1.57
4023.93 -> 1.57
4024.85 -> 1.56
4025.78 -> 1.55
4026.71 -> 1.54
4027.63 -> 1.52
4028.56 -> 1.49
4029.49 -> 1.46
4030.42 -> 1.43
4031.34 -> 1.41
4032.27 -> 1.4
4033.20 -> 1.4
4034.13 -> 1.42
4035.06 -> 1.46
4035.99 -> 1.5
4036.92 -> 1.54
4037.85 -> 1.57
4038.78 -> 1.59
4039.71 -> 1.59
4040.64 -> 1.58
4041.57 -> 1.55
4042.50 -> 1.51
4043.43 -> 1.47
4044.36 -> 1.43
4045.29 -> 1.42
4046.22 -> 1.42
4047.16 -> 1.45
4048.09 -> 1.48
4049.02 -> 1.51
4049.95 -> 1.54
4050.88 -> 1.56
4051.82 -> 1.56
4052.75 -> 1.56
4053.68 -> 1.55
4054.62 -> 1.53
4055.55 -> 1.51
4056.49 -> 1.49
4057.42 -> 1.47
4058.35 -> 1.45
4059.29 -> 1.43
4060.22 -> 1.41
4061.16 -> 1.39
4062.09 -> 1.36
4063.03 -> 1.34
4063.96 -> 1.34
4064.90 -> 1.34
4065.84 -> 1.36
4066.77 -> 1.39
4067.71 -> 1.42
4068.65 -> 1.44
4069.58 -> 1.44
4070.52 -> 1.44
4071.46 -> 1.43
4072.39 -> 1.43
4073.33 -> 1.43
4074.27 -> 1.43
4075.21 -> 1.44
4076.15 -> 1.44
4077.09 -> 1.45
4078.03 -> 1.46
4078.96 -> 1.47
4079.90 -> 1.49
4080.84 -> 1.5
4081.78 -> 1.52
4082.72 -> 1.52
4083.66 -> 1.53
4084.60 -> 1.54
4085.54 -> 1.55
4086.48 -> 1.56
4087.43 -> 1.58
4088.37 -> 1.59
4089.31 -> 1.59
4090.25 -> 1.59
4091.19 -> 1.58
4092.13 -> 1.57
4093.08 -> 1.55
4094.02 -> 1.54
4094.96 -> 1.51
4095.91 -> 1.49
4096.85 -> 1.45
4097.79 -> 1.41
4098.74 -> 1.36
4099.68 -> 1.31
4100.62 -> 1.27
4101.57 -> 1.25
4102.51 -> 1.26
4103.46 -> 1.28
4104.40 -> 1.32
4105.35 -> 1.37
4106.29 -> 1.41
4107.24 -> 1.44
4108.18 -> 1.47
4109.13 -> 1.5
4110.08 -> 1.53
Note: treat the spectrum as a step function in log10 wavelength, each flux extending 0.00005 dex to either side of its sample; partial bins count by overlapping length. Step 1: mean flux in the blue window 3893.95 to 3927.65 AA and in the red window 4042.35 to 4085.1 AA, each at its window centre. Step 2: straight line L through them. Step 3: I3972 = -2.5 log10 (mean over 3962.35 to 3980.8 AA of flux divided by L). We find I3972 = 0.47 mag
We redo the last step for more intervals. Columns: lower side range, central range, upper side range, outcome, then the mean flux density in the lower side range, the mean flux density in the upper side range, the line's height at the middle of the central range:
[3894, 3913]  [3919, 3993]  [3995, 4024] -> 0.378 mag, 1.16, 1.5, 1.33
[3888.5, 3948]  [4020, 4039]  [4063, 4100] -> -0.157 mag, 0.947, 1.47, 1.31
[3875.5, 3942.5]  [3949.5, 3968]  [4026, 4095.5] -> 0.185 mag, 0.97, 1.48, 1.14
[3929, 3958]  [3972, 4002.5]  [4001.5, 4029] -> -0.059 mag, 0.854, 1.51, 1.26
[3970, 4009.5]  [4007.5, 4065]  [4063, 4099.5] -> -0.069 mag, 1.32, 1.48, 1.4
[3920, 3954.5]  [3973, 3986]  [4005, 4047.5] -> -0.063 mag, 0.82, 1.5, 1.14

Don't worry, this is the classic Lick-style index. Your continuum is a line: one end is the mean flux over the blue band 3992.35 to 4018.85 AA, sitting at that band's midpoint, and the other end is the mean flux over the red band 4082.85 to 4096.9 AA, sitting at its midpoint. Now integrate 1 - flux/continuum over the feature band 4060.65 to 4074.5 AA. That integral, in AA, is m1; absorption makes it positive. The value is 1.2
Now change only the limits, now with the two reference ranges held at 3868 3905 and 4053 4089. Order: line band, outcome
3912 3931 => 3.3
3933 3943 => 4.9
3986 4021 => -4.1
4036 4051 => -1.1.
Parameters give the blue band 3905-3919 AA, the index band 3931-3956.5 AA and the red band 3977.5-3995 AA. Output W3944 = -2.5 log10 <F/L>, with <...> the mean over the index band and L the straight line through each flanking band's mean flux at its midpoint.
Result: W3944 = 0.44 mag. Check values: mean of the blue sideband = 1.21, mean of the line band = 0.863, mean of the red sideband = 1.39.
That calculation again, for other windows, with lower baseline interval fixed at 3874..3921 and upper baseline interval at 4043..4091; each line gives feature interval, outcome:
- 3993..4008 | -0.113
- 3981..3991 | -0.072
